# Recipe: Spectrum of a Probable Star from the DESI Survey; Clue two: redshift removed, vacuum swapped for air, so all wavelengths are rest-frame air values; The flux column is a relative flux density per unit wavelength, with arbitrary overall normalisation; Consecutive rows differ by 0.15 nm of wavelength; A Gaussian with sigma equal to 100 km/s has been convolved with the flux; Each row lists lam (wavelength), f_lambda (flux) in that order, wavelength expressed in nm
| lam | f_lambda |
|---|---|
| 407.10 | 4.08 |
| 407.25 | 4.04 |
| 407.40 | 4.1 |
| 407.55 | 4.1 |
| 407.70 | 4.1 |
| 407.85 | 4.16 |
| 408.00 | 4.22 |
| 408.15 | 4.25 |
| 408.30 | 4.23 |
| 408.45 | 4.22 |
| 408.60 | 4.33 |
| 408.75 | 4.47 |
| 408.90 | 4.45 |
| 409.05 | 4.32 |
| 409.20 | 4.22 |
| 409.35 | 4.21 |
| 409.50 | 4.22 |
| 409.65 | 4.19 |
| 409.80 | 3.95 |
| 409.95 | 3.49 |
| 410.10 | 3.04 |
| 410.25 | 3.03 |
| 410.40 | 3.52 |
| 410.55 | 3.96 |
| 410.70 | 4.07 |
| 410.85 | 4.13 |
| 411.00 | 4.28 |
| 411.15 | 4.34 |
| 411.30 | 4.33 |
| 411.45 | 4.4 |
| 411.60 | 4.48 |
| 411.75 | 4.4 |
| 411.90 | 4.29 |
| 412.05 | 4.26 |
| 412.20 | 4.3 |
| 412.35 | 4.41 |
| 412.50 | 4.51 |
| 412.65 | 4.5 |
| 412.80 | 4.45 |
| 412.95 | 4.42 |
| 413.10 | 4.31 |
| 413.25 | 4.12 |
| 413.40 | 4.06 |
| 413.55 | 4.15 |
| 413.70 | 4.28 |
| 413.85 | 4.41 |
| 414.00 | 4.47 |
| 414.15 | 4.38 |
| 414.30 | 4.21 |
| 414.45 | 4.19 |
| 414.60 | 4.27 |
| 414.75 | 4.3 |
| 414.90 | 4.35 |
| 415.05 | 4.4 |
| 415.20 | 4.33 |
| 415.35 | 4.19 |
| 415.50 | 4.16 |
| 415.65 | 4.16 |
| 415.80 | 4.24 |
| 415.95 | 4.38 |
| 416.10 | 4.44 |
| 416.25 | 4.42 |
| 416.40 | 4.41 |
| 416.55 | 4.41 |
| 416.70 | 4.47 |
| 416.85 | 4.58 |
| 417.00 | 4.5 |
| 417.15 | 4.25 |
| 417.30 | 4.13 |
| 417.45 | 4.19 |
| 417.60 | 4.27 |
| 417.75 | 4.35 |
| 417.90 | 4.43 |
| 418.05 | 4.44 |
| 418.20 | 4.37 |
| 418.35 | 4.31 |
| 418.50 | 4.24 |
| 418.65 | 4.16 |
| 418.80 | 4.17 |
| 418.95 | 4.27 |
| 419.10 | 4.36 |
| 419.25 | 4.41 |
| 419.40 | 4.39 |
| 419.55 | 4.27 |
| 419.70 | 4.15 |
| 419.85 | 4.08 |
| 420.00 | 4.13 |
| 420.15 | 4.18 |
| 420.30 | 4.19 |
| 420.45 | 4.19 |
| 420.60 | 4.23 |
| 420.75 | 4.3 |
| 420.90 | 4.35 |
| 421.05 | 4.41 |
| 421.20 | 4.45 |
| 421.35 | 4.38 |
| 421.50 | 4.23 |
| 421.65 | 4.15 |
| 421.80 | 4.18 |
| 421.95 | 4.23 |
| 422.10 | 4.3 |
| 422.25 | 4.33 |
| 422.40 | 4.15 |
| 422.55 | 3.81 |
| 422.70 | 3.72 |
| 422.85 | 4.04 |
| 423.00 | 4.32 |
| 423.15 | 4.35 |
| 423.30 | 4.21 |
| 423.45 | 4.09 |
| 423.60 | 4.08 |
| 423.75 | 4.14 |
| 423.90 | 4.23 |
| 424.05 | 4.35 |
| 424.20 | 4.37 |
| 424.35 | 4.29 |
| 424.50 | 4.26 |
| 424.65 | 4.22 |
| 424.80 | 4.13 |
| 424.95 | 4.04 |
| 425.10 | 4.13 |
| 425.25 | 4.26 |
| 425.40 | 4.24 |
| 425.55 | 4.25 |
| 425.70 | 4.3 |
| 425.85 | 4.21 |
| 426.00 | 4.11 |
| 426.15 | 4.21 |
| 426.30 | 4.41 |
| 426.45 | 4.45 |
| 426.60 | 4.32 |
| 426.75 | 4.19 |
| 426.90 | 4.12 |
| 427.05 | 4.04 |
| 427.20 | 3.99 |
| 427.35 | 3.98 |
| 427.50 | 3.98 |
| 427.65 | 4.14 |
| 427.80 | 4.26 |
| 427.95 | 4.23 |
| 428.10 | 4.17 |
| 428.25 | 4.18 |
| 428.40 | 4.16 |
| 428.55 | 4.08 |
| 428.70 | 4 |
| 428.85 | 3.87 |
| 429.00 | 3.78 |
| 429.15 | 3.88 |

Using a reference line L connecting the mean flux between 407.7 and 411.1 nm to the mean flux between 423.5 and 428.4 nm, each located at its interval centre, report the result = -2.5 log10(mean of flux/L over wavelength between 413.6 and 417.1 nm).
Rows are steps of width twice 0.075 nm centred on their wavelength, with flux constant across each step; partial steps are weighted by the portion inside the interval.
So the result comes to -0.06 mag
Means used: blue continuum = 4.05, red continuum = 4.2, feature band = 4.34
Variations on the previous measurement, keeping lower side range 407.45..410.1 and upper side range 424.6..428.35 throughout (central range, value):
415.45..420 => -0.04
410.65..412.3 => -0.04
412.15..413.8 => -0.04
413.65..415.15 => -0.04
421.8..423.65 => 0.01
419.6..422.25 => -0.02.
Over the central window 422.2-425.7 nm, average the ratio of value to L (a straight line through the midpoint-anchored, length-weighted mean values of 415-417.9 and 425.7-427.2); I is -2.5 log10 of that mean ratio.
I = 0.02 mag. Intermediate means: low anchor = 4.33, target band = 4.18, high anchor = 4.22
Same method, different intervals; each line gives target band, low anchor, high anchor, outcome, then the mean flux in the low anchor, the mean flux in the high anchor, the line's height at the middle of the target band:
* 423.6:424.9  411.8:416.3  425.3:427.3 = -0.001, 4.31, 4.22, 4.23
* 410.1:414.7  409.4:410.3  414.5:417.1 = -0.064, 3.69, 4.35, 3.97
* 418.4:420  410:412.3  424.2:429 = -0.035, 4.05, 4.17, 4.11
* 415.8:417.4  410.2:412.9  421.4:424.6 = -0.047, 4.22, 4.18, 4.2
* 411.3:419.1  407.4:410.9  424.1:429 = -0.062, 4.04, 4.17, 4.08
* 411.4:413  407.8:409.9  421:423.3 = -0.044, 4.24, 4.2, 4.23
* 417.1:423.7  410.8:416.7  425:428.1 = 0.006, 4.32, 4.19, 4.25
